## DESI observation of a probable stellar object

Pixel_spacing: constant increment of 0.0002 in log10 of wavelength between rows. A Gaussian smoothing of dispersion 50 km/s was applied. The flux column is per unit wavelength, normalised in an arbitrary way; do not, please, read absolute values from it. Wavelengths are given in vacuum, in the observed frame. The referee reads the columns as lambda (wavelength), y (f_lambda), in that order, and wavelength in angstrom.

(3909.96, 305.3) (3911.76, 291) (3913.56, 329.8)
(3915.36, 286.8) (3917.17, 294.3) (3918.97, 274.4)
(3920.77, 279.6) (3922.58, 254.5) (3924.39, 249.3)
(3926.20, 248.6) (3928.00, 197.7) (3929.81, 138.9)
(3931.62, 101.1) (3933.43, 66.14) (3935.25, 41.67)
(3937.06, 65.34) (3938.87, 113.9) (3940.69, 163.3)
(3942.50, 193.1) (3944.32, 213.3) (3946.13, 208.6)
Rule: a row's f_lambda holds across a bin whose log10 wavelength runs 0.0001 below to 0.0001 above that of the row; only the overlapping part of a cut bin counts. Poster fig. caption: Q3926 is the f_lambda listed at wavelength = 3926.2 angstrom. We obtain 248.6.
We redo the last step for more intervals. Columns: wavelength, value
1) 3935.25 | 41.67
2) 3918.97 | 274.4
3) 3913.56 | 329.8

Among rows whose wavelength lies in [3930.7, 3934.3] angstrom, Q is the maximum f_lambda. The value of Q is 101.1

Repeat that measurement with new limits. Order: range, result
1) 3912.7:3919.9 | 329.8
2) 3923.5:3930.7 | 249.3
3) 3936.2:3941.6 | 163.3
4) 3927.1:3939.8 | 197.7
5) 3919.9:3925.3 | 279.6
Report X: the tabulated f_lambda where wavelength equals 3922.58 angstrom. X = 254.5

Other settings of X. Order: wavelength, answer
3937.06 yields 65.34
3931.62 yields 101.1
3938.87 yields 113.9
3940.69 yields 163.3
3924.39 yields 249.3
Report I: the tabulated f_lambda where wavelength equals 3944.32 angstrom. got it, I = 213.3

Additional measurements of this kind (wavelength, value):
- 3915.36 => 286.8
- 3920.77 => 279.6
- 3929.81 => 138.9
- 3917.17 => 294.3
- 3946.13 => 208.6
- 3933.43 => 66.14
